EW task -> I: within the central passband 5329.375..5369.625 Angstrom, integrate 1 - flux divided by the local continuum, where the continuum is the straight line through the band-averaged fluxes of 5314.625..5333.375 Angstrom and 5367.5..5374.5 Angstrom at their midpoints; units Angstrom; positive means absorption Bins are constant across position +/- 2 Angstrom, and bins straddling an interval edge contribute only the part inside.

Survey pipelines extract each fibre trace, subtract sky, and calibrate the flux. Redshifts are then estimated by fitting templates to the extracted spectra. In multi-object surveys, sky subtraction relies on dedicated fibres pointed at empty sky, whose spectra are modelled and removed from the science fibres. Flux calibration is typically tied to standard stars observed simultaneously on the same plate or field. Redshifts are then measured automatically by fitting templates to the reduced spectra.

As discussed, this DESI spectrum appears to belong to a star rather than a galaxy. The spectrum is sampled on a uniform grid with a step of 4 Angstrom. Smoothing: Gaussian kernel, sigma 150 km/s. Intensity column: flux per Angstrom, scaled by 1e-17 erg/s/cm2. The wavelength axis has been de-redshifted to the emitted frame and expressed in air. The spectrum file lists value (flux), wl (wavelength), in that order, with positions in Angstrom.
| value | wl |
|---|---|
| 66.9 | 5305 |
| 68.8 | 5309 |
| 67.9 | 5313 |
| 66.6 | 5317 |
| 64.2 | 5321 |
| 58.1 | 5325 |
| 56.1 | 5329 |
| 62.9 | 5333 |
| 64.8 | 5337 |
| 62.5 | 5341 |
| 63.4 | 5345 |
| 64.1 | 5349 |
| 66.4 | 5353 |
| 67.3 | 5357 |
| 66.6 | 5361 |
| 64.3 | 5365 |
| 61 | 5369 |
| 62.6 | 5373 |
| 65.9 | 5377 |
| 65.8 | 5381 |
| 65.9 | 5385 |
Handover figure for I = -1.6 Angstrom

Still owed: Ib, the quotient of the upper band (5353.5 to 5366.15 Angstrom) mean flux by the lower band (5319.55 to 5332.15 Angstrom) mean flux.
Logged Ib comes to 1.1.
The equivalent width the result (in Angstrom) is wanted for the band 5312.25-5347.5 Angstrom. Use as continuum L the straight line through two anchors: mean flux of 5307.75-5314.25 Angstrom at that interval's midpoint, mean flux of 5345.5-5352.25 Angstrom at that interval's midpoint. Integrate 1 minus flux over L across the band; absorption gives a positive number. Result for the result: 1.90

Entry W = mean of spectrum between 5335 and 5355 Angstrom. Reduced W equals 64.2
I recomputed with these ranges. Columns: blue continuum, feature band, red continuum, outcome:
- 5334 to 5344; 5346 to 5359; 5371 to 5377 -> -0.44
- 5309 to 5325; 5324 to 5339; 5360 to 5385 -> 1.06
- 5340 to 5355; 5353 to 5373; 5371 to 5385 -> -0.05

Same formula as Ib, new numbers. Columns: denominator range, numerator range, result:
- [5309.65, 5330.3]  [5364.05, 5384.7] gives 1.01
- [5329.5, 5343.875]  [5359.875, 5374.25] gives 1.01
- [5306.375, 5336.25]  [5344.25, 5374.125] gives 1.01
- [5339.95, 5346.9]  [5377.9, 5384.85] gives 1.05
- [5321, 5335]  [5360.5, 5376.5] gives 1.06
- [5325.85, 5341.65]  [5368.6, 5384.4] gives 1.05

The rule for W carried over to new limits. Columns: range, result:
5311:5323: 66.2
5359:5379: 64.1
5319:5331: 59.5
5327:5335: 59.5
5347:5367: 65.7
